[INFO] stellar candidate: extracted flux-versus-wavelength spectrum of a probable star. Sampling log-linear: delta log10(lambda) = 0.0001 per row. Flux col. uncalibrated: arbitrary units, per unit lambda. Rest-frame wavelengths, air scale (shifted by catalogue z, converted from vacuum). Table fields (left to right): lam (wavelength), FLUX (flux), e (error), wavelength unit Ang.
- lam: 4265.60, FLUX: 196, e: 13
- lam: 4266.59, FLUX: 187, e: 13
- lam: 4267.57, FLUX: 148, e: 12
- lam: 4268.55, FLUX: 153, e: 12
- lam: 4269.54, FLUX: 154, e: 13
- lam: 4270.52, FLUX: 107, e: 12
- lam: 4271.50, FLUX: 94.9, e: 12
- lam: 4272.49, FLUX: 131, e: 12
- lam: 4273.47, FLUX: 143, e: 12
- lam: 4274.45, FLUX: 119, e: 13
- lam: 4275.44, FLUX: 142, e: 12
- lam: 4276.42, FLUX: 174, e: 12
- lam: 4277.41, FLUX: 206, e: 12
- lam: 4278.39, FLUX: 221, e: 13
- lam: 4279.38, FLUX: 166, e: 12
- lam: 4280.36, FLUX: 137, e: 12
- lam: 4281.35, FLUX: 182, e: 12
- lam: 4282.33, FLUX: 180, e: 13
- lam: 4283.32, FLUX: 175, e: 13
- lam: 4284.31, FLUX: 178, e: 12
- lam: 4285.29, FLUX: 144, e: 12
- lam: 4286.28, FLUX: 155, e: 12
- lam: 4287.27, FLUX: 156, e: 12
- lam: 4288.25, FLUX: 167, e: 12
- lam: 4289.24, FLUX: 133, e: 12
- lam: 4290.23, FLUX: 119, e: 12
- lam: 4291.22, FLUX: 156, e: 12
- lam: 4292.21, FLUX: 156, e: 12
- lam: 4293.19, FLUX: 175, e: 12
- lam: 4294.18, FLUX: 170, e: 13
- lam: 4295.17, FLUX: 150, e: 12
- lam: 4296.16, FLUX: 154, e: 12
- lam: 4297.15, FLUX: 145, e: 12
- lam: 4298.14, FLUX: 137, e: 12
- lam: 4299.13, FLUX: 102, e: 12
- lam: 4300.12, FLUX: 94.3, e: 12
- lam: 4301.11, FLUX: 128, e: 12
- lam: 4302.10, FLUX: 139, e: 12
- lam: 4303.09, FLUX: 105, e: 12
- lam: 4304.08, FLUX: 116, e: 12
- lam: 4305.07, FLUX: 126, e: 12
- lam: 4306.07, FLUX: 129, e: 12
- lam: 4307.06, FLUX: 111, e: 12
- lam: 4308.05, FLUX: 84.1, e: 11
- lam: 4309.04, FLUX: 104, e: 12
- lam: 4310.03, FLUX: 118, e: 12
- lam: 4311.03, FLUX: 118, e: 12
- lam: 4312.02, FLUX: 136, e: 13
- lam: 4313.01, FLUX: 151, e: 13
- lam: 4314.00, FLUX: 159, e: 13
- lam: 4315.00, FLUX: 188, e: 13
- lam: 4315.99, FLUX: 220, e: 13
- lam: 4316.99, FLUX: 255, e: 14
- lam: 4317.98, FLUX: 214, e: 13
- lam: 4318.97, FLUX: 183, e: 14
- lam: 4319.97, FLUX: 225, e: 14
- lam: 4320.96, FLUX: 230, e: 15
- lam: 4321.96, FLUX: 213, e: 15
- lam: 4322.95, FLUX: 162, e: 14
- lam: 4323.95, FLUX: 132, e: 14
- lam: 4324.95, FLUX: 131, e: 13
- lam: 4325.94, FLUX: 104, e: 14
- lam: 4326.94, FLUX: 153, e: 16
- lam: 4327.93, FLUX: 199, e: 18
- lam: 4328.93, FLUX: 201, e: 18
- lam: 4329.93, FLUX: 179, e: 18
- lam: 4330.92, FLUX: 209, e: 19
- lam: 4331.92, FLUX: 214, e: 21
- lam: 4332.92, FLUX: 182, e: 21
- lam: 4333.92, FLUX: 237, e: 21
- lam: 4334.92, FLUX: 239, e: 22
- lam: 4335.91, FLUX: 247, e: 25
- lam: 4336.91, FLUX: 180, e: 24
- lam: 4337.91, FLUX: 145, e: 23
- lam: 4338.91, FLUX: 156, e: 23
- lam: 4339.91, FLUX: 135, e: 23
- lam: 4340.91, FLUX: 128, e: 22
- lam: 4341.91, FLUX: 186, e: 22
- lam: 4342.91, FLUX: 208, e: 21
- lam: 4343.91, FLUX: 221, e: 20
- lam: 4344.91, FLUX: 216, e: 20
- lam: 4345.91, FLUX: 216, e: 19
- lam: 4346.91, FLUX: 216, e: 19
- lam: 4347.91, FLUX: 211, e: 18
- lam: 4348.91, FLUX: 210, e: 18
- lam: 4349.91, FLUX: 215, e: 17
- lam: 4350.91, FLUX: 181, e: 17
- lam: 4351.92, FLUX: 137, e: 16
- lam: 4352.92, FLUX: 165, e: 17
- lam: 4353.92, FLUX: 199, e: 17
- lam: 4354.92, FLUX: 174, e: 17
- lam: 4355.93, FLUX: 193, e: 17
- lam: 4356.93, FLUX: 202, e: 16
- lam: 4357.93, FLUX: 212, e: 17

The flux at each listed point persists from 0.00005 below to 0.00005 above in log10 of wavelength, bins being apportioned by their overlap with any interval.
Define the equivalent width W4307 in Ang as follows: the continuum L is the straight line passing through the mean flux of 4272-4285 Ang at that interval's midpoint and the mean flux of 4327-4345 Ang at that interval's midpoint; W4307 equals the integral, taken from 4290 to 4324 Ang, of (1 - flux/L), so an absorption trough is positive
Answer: 5.1 Ang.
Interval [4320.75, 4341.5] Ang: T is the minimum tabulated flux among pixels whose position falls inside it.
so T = 104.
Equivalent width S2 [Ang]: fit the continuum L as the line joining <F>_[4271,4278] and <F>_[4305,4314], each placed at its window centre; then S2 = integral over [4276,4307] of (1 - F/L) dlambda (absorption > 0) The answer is -3.62 Ang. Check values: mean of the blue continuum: 145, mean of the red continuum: 122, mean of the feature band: 150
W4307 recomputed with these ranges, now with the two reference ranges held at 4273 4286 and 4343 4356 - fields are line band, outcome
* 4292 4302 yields 1.92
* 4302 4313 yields 3.76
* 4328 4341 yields -0.04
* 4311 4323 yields -0.63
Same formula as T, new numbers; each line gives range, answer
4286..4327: 84.1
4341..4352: 137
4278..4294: 119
